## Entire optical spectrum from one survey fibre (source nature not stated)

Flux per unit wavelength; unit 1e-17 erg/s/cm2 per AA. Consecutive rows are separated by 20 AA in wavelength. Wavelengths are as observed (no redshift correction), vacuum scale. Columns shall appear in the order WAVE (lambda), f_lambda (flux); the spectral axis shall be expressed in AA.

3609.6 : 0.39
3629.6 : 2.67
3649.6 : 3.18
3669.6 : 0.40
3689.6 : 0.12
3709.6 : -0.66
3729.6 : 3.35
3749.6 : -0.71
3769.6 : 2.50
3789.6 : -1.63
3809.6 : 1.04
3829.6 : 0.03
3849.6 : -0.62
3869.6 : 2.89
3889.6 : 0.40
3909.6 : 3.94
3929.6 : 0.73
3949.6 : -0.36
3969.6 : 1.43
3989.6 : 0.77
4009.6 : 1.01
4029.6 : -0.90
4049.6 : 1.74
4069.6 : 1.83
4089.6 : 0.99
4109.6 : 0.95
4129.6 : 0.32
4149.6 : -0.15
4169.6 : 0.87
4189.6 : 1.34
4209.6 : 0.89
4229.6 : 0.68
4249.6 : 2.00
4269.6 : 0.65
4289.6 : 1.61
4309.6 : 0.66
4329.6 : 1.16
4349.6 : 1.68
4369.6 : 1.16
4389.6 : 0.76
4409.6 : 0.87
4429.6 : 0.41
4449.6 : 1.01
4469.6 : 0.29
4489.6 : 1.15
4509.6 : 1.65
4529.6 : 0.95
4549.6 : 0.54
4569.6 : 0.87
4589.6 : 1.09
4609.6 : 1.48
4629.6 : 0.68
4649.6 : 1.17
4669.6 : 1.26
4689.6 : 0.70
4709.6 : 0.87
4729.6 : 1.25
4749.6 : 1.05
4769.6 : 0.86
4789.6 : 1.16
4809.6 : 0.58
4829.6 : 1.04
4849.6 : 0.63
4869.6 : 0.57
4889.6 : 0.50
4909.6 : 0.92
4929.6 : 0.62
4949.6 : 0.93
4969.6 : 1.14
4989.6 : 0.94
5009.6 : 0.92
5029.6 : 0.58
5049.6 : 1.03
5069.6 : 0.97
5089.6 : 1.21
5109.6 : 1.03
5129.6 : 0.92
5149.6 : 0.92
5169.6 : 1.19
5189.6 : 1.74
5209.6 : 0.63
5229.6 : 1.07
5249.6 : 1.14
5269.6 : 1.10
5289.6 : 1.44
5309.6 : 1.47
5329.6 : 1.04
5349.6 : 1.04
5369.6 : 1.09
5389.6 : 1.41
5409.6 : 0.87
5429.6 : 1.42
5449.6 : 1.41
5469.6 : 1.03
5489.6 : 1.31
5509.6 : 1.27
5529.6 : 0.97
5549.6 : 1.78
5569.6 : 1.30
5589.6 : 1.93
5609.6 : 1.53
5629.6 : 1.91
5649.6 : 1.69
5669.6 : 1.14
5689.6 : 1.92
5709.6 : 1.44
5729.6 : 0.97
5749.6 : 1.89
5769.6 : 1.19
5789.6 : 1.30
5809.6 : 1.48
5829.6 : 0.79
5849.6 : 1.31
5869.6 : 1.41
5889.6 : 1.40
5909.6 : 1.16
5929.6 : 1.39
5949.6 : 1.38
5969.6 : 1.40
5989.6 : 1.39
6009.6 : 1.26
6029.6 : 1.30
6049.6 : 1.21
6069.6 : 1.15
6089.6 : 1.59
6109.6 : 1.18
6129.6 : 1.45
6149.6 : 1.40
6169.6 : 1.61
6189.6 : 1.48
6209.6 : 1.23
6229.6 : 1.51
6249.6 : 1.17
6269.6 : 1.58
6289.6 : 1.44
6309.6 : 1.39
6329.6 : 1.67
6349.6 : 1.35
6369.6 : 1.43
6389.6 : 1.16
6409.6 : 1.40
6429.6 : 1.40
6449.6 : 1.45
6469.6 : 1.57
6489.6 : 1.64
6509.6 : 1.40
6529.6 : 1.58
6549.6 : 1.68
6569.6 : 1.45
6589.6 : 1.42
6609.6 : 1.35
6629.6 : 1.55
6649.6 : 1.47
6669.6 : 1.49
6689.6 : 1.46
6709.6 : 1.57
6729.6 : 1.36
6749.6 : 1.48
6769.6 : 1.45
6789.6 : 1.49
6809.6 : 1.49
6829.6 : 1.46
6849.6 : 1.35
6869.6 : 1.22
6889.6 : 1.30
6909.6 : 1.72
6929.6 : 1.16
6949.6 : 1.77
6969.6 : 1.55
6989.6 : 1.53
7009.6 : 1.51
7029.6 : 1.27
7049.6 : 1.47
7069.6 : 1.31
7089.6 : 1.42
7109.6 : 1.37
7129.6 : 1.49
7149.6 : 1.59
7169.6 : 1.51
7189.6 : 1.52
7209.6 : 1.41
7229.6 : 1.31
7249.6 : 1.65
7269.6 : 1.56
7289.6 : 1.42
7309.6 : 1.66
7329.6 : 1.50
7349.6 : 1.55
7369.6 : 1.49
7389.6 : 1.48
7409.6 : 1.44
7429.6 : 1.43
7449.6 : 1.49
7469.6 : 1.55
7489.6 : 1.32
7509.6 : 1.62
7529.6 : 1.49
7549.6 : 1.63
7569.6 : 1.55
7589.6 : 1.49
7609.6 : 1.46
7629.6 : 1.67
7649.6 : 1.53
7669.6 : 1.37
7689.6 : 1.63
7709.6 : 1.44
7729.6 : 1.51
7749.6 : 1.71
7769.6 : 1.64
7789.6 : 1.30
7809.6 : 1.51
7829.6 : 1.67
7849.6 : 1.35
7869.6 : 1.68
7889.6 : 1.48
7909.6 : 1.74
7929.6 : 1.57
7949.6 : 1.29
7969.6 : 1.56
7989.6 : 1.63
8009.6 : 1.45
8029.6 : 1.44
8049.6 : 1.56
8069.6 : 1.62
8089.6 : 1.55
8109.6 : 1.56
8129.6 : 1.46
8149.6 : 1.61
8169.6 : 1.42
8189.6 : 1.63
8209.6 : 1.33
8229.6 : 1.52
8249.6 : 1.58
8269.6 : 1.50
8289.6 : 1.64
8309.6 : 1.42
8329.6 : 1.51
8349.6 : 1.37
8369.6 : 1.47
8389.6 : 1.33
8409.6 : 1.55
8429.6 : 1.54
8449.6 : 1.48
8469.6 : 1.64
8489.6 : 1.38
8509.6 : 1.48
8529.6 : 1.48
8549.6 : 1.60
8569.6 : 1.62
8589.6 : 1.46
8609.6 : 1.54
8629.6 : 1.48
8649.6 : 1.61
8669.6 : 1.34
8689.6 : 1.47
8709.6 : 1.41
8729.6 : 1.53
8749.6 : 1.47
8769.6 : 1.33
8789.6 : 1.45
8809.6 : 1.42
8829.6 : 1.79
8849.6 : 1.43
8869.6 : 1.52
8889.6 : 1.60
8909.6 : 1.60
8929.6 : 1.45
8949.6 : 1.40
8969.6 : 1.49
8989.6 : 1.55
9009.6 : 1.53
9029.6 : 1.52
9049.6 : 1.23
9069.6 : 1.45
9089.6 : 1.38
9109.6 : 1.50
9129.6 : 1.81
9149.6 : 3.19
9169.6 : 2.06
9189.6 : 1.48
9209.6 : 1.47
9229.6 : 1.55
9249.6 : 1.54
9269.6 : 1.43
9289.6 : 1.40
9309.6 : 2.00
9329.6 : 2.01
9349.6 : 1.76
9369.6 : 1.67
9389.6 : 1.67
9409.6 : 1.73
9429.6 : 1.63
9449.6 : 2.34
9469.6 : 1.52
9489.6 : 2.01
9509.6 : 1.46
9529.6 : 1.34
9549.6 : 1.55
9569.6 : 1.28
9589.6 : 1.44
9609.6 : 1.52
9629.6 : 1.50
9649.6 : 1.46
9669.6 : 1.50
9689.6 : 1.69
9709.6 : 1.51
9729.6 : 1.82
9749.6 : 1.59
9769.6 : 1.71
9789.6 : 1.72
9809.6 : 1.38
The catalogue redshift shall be 0.39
